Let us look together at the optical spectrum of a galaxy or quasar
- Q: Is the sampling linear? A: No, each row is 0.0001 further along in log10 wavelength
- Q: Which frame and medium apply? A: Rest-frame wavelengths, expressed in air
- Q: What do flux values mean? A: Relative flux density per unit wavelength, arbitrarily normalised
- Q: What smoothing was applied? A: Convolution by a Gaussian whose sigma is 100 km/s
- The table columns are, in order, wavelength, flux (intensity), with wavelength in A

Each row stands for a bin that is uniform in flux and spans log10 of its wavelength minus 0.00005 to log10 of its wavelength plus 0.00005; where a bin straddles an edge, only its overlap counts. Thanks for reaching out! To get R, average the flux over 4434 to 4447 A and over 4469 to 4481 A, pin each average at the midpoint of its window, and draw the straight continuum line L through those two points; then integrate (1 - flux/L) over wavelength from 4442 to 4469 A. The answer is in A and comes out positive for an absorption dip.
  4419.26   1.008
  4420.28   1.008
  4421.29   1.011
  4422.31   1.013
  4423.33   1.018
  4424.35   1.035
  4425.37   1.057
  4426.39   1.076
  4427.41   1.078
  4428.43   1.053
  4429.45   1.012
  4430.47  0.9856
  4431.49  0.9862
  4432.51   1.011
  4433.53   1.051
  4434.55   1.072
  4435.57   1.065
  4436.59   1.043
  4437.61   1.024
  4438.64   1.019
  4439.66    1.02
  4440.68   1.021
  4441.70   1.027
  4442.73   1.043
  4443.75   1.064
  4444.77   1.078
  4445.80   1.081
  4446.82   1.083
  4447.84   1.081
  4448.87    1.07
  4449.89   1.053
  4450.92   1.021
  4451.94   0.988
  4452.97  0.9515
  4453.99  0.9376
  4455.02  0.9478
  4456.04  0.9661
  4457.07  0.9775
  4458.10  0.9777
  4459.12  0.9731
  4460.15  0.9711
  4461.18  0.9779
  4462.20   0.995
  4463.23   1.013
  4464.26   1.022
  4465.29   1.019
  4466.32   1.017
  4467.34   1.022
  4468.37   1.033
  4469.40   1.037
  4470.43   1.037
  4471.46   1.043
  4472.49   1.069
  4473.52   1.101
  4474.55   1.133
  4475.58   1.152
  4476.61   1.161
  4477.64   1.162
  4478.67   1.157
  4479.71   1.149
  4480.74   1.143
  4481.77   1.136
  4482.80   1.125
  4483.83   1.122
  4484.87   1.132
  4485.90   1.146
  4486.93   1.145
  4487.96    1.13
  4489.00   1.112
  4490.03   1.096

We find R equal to 1.5 A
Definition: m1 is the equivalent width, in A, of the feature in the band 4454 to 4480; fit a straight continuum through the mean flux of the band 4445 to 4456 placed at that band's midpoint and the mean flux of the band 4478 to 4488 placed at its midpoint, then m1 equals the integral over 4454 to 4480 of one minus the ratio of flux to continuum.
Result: 1.0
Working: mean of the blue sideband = 1.02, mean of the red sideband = 1.14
